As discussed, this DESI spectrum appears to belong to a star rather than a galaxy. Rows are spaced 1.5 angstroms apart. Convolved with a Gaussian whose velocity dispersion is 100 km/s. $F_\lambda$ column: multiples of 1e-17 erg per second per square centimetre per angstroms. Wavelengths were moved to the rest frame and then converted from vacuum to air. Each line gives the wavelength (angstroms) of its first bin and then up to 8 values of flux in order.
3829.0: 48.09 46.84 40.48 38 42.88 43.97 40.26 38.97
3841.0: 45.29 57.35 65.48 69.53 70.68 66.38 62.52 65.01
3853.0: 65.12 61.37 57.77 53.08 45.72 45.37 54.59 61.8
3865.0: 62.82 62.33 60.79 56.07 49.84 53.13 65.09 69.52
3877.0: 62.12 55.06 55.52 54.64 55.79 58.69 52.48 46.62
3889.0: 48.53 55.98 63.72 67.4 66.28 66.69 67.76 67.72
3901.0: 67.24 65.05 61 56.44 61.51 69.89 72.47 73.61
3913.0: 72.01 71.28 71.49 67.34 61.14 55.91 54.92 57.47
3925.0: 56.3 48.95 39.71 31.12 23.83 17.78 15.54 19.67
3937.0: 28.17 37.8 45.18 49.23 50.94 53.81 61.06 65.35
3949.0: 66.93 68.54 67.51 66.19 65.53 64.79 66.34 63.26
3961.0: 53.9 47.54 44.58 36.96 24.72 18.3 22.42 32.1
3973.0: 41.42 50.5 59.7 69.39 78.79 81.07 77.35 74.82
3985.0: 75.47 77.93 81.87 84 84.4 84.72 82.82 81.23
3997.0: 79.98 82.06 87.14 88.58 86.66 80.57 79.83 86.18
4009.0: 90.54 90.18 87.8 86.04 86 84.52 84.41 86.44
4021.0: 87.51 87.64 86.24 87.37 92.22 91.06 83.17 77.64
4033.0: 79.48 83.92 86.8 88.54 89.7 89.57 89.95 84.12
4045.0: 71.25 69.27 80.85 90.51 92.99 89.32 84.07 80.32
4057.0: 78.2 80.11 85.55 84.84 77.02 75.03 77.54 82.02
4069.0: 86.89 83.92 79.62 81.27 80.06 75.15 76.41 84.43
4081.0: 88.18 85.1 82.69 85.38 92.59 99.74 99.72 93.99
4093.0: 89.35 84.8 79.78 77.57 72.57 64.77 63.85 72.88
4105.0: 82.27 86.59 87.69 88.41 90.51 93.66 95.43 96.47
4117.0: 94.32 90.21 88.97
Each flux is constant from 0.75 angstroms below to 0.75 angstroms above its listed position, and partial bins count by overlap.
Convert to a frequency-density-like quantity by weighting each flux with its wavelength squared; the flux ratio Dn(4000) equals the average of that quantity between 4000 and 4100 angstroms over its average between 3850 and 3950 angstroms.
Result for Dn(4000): 1.63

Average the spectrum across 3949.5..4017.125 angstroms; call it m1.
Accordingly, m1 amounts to 69.4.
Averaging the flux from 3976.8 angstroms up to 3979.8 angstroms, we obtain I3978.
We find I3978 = 74.3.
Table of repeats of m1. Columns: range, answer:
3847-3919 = 61.2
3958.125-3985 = 52.6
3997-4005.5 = 84.4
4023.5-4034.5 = 85.2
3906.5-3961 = 54.5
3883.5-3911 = 62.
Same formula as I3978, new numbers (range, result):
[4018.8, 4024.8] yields 87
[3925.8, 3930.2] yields 39.9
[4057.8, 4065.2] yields 80.5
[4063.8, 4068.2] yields 78.2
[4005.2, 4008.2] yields 82.9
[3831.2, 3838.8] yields 41.1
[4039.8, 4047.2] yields 80.9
